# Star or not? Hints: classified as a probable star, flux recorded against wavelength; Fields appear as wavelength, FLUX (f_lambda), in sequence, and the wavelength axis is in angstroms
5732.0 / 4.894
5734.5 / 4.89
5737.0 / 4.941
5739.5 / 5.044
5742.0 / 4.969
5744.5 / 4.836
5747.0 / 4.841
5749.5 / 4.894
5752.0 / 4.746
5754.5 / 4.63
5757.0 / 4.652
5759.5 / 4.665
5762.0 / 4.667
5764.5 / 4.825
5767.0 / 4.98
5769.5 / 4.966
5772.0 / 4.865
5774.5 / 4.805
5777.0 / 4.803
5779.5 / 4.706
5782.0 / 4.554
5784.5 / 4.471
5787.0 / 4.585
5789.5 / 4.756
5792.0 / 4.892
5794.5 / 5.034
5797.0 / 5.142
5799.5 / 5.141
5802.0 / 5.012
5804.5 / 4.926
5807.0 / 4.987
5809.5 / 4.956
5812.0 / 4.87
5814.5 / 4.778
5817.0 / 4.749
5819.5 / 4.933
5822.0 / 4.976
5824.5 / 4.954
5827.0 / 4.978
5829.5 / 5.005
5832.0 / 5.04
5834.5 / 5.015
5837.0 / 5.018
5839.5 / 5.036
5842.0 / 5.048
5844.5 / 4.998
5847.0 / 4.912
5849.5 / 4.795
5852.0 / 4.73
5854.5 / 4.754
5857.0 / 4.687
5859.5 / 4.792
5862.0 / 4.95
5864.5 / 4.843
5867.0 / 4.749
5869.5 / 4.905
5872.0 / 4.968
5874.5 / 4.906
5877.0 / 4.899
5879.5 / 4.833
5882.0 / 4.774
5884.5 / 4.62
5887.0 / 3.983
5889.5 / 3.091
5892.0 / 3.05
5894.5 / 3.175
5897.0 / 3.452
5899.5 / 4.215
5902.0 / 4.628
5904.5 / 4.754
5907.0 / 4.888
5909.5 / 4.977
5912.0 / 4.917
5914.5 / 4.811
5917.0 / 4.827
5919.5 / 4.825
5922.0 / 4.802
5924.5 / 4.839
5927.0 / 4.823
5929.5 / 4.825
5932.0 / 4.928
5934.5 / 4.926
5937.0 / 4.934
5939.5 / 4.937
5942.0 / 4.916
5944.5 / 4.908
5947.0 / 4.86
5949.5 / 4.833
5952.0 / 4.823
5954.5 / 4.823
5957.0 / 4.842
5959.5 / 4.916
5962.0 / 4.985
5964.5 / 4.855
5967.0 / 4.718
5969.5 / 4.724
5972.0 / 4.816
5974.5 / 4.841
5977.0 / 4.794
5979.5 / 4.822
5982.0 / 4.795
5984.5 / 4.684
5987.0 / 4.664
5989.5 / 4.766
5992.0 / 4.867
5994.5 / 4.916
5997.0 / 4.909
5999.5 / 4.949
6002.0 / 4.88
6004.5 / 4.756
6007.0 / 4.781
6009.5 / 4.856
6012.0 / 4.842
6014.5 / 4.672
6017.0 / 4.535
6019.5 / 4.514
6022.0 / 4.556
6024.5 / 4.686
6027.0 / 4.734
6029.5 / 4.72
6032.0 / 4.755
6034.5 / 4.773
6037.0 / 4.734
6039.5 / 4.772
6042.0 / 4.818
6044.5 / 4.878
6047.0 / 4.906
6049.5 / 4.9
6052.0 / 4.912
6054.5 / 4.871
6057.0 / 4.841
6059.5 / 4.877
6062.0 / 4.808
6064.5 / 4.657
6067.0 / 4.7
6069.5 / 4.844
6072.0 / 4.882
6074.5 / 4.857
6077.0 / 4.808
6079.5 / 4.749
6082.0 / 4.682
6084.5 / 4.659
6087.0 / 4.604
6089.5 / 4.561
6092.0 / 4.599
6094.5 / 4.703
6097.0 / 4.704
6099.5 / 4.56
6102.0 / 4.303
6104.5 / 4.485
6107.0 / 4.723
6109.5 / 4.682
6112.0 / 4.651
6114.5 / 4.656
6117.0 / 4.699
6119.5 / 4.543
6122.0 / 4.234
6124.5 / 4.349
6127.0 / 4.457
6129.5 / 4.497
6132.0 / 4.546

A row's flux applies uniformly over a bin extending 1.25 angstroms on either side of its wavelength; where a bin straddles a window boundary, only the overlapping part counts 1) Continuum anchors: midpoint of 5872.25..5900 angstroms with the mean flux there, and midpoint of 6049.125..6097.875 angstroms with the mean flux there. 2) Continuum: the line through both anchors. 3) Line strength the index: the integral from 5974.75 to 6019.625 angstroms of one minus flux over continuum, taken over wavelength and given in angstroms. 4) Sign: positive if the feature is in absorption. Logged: -2.9 angstroms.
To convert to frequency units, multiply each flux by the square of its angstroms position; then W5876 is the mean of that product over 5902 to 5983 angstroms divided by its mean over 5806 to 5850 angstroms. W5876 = 1.02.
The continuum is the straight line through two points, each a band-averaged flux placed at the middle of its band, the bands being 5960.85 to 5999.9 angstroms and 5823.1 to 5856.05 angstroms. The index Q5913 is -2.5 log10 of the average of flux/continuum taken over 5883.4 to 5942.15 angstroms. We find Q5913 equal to 0.087 mag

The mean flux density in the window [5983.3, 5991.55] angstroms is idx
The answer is 4.72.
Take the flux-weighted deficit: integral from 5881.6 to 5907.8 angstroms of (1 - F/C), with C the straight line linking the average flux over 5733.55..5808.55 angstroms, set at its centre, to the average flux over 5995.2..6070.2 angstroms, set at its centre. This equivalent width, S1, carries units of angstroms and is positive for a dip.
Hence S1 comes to 4.32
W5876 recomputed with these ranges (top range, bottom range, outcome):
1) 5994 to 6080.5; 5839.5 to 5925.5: 1.10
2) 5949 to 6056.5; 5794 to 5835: 1.03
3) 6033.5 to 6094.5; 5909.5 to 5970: 1.02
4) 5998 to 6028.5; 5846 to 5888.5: 1.04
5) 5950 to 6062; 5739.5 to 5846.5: 1.06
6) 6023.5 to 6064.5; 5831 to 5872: 1.05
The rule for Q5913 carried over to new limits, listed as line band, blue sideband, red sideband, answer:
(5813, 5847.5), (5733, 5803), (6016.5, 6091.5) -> -0.032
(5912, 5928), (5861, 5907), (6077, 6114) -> -0.094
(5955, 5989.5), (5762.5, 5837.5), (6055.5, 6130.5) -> -0.013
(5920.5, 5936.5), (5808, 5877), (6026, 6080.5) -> 0.001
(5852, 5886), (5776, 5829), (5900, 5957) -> 0.010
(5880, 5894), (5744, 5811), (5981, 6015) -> 0.226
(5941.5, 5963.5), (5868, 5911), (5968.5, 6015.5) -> -0.055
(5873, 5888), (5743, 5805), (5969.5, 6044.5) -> 0.025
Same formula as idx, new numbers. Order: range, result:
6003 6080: 4.77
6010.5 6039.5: 4.69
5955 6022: 4.79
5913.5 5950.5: 4.87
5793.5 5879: 4.92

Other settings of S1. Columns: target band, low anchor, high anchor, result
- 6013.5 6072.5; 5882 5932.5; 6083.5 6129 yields -3.2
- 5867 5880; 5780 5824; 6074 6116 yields -0.2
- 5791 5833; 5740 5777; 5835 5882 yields -1.0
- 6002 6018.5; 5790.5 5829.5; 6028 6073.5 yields 0.3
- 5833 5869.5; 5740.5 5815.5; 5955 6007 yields -0.4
